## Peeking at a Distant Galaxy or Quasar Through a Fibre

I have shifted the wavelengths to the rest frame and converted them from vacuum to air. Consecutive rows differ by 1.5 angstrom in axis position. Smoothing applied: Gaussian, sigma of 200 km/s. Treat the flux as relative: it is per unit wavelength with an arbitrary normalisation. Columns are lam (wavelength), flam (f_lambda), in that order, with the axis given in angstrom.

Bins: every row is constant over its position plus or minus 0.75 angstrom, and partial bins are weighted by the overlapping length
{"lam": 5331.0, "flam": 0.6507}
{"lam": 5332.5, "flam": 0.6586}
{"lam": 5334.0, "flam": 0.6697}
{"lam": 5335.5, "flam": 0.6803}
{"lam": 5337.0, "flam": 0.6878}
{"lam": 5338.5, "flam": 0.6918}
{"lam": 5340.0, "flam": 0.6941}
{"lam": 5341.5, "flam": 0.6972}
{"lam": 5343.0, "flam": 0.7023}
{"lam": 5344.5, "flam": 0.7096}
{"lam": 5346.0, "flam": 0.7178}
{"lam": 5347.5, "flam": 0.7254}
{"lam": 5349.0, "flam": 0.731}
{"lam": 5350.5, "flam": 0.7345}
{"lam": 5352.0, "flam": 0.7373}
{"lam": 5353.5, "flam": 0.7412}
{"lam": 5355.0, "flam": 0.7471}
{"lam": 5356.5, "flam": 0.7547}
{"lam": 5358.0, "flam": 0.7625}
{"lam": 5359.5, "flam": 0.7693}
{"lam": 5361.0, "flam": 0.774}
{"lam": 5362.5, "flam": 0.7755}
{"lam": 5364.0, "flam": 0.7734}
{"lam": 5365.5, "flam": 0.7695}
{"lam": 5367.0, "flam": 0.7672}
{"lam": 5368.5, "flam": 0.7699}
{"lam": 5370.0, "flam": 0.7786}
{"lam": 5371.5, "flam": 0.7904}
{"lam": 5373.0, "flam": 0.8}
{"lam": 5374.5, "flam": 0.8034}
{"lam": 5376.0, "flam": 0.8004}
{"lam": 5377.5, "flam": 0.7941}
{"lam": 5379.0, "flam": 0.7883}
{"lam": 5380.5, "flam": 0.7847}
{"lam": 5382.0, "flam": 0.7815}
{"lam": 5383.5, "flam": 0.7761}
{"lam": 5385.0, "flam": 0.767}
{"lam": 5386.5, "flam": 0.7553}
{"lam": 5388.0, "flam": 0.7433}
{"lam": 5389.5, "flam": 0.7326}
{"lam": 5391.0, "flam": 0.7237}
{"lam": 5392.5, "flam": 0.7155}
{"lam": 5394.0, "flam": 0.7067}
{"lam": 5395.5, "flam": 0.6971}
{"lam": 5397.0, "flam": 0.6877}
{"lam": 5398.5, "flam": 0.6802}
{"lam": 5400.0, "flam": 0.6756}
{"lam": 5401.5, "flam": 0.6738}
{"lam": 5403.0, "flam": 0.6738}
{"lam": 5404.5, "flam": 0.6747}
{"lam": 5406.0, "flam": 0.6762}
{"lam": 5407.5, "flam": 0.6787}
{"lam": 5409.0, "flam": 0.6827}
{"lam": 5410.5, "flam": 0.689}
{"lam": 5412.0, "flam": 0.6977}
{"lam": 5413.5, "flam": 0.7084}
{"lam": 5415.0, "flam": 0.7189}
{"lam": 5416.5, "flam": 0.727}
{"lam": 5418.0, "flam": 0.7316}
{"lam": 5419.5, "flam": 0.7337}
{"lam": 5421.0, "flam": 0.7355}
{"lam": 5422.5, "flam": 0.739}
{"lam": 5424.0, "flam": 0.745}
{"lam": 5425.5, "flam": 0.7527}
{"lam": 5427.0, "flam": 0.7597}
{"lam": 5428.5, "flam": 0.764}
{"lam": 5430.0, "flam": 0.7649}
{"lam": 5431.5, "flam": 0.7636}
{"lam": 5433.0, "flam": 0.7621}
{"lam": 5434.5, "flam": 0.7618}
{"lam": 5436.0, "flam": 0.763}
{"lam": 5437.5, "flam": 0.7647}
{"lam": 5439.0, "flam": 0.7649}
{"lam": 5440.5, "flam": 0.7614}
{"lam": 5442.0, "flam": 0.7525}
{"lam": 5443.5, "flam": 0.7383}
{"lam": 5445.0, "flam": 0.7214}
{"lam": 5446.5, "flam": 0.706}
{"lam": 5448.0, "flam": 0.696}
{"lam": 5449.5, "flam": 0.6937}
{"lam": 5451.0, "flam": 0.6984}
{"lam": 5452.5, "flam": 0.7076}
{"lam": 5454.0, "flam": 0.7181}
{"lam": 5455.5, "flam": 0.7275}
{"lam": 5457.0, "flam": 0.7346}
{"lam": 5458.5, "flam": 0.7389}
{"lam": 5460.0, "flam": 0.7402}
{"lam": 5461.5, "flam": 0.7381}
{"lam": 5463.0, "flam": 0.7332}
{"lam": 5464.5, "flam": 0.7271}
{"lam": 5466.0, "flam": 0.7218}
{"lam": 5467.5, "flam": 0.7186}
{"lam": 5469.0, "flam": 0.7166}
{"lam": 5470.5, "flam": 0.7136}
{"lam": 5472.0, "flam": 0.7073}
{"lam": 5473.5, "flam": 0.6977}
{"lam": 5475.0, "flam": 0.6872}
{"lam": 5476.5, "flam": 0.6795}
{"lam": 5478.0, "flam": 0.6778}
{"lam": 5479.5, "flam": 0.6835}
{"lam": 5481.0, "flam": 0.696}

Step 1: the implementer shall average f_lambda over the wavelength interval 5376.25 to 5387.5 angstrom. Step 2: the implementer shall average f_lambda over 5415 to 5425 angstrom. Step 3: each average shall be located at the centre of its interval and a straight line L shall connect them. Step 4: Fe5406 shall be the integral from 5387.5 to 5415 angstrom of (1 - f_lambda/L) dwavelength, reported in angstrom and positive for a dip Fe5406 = 2.2 angstrom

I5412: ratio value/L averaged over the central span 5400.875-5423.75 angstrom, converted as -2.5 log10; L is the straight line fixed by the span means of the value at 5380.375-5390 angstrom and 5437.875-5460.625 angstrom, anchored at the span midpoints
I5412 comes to 0.07 mag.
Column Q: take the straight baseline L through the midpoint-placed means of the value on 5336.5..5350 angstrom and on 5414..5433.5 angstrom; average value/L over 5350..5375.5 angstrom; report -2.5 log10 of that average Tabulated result -0.08 mag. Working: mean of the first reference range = 0.707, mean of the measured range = 0.768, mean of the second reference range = 0.745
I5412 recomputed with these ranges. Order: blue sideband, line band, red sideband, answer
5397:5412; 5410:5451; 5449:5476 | -0.06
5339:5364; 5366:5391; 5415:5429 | -0.05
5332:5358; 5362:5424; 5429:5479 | -0.03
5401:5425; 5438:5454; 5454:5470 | 0.00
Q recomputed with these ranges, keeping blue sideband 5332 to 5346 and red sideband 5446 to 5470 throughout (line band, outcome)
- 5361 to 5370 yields -0.11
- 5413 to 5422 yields -0.03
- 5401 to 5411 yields 0.04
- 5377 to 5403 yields -0.04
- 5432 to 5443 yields -0.07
